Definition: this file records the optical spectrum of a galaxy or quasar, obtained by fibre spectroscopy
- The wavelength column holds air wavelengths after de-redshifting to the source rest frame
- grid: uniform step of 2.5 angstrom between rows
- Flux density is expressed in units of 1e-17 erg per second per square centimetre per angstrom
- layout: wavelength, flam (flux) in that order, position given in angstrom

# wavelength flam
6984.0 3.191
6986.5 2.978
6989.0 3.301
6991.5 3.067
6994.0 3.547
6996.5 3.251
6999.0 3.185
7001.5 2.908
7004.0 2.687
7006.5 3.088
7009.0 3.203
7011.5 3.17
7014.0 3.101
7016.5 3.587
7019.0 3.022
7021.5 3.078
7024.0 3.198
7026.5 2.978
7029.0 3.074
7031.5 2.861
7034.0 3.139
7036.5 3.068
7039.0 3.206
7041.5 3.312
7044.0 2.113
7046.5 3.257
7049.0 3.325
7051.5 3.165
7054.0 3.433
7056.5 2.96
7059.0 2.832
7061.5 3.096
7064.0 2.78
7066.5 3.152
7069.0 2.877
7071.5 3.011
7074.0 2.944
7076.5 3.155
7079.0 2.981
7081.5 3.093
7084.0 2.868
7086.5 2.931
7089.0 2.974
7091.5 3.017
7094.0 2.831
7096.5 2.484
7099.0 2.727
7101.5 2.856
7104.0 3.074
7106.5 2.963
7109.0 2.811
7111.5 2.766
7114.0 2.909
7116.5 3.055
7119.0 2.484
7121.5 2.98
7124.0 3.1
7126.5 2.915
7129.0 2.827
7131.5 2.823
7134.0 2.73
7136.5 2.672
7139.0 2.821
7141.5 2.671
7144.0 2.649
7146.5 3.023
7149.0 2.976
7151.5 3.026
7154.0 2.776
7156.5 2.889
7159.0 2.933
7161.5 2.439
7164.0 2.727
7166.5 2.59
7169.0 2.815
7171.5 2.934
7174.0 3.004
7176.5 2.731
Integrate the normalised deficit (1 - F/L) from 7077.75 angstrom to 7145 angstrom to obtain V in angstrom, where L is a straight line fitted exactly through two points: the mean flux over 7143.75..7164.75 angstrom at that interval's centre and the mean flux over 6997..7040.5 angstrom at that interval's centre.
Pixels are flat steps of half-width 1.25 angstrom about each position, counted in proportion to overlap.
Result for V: 1.5 angstrom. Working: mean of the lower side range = 3.1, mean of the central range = 2.85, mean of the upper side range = 2.84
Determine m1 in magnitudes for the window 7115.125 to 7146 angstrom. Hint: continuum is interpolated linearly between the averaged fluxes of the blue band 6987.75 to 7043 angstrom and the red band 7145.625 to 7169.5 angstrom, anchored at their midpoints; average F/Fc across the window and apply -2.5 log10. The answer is 0.02 mag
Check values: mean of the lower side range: 3.13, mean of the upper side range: 2.82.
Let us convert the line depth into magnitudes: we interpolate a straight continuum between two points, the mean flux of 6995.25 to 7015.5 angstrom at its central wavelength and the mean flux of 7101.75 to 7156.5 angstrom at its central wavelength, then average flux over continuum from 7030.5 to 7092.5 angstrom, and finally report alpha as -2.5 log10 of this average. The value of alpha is -0.02 mag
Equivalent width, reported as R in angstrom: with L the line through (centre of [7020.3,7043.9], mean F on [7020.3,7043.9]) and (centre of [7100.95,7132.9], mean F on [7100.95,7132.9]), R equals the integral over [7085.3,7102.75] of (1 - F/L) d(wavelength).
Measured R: 0.6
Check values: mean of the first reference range 3.05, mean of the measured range 2.83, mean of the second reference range 2.89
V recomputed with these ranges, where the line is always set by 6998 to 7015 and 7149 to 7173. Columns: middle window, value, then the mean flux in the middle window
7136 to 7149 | 0.2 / 2.79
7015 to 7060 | -1.4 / 3.09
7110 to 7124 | 0.1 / 2.86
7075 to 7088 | -0.3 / 3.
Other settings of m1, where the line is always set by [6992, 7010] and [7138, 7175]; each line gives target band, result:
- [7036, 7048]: 0.02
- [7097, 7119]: 0.02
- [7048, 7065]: -0.03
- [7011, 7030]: -0.02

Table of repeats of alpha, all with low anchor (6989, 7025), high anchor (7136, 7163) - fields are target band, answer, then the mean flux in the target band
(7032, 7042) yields -0.02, 3.15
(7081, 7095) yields 0.00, 2.95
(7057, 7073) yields 0.02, 2.96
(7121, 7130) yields -0.03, 2.96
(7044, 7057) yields -0.03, 3.14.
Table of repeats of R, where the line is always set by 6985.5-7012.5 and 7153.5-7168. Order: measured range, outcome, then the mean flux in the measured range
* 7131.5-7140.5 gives 0.1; 2.75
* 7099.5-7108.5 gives -0.2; 2.93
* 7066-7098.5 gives -0.2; 2.94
